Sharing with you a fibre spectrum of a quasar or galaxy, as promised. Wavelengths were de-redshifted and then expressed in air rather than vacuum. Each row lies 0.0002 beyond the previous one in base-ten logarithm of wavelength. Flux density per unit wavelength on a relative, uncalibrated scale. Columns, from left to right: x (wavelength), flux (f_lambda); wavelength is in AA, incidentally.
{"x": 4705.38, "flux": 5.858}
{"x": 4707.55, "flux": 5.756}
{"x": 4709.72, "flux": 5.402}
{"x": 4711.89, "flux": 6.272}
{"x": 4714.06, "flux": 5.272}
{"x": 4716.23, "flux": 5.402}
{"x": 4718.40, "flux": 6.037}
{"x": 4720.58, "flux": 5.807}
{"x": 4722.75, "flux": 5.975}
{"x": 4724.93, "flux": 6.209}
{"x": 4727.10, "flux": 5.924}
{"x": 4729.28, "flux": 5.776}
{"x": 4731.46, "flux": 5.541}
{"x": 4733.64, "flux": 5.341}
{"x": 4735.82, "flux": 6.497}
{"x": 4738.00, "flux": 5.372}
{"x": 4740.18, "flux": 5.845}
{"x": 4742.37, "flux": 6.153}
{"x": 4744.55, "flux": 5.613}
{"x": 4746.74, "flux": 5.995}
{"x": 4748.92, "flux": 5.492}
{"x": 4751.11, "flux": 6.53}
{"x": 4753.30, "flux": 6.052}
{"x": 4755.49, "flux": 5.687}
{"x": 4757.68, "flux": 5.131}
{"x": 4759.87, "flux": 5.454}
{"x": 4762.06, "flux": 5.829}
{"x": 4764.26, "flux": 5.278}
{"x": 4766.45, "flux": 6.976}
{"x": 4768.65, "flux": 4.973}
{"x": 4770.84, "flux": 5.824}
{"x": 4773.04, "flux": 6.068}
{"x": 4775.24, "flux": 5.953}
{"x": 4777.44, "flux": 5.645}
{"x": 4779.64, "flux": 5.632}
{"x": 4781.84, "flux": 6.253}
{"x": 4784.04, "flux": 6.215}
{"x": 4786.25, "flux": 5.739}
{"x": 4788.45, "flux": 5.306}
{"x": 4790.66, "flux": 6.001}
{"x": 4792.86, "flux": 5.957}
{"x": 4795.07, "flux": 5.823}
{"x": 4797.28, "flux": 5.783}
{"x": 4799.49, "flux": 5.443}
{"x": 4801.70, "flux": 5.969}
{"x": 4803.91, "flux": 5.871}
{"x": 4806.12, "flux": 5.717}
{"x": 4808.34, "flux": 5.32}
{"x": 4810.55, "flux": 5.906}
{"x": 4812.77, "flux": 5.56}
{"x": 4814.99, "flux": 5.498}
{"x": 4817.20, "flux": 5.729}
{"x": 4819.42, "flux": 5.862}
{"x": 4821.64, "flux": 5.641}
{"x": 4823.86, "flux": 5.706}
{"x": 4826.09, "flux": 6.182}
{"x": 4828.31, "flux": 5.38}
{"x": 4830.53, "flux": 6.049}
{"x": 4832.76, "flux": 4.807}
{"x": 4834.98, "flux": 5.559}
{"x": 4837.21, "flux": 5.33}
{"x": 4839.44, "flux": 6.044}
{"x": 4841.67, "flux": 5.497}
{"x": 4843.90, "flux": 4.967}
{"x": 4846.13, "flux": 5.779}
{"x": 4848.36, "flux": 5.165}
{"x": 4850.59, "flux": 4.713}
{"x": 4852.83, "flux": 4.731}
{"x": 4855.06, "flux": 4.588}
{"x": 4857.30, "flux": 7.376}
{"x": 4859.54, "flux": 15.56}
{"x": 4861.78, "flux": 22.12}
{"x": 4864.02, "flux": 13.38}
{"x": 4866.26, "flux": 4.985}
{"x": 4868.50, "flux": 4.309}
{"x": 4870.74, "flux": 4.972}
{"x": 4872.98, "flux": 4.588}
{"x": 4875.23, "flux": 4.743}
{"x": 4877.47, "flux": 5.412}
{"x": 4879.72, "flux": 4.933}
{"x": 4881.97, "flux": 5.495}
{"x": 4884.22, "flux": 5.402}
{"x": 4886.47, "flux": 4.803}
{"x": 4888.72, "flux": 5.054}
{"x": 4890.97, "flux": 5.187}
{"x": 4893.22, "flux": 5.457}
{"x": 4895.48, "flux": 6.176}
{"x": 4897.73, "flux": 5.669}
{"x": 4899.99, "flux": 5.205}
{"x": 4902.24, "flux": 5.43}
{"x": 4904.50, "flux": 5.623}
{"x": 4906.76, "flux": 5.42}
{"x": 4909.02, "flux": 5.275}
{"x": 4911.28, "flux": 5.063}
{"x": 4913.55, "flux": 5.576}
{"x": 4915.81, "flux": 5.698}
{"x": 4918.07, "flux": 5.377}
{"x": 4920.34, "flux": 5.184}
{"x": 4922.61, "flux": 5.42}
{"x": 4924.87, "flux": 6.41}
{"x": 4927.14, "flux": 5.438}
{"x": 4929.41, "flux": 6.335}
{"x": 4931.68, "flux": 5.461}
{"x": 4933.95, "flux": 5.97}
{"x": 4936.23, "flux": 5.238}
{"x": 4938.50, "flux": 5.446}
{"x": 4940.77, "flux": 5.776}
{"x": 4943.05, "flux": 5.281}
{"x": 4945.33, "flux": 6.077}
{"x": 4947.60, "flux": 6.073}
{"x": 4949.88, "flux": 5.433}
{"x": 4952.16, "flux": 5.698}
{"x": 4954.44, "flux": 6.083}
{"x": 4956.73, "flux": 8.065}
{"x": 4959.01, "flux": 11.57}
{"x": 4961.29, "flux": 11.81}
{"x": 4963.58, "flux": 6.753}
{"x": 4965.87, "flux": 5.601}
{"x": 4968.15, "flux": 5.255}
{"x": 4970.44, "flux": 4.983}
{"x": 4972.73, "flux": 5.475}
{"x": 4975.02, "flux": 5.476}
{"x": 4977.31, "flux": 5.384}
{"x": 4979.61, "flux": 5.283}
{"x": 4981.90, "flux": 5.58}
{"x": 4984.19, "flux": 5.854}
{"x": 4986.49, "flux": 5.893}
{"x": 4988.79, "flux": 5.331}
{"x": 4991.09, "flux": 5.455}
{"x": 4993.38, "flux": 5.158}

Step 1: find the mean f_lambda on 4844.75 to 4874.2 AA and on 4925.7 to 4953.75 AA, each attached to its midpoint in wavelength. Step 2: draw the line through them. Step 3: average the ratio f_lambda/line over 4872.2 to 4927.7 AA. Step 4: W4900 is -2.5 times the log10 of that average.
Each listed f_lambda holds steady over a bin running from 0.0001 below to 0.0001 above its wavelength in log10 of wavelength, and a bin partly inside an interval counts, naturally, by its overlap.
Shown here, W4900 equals 0.24 mag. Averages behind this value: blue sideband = 7.83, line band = 5.37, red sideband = 5.7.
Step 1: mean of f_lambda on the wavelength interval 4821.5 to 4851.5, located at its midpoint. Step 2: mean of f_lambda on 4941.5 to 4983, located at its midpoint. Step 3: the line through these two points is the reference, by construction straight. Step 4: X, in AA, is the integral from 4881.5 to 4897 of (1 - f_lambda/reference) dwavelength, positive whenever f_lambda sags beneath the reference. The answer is 1.4 AA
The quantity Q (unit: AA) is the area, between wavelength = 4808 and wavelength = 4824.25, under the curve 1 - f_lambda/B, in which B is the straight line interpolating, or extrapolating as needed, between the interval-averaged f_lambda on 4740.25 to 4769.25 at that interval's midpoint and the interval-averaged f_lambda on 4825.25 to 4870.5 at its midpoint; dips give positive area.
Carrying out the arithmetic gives 2.4 AA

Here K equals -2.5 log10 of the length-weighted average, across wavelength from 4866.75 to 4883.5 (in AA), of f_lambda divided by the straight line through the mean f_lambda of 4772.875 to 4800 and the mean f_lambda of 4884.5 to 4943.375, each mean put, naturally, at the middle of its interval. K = 0.137 mag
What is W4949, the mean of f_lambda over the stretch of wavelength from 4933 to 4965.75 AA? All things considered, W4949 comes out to 6.77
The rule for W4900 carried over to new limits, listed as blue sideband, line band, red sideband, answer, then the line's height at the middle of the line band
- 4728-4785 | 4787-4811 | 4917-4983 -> 0.03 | 5.88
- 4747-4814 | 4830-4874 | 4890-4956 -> -0.23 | 5.7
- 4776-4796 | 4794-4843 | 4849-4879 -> 0.17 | 6.63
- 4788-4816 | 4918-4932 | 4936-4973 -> 0.13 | 6.4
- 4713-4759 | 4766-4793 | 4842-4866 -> 0.16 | 6.83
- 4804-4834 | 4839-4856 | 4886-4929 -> 0.09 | 5.59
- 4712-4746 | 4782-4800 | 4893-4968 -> 0.01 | 5.89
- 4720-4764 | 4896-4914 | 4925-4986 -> 0.13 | 6.11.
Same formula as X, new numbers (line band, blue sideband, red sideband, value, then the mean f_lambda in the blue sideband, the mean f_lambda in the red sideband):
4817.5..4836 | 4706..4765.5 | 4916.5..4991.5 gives 0.8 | 5.77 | 6.08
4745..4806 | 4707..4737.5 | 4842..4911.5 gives 1.9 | 5.79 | 6.38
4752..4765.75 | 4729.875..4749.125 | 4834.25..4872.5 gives 0.9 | 5.77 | 7.33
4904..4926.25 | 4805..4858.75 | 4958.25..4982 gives 2.6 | 5.61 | 6.62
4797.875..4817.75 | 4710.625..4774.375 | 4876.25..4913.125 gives -0.2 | 5.8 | 5.35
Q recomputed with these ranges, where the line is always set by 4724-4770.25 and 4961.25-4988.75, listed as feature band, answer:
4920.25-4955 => 0.7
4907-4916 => 0.7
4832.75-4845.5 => 0.8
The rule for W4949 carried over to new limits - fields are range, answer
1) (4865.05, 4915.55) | 5.24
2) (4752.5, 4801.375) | 5.78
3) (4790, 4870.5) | 6.5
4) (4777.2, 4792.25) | 5.84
